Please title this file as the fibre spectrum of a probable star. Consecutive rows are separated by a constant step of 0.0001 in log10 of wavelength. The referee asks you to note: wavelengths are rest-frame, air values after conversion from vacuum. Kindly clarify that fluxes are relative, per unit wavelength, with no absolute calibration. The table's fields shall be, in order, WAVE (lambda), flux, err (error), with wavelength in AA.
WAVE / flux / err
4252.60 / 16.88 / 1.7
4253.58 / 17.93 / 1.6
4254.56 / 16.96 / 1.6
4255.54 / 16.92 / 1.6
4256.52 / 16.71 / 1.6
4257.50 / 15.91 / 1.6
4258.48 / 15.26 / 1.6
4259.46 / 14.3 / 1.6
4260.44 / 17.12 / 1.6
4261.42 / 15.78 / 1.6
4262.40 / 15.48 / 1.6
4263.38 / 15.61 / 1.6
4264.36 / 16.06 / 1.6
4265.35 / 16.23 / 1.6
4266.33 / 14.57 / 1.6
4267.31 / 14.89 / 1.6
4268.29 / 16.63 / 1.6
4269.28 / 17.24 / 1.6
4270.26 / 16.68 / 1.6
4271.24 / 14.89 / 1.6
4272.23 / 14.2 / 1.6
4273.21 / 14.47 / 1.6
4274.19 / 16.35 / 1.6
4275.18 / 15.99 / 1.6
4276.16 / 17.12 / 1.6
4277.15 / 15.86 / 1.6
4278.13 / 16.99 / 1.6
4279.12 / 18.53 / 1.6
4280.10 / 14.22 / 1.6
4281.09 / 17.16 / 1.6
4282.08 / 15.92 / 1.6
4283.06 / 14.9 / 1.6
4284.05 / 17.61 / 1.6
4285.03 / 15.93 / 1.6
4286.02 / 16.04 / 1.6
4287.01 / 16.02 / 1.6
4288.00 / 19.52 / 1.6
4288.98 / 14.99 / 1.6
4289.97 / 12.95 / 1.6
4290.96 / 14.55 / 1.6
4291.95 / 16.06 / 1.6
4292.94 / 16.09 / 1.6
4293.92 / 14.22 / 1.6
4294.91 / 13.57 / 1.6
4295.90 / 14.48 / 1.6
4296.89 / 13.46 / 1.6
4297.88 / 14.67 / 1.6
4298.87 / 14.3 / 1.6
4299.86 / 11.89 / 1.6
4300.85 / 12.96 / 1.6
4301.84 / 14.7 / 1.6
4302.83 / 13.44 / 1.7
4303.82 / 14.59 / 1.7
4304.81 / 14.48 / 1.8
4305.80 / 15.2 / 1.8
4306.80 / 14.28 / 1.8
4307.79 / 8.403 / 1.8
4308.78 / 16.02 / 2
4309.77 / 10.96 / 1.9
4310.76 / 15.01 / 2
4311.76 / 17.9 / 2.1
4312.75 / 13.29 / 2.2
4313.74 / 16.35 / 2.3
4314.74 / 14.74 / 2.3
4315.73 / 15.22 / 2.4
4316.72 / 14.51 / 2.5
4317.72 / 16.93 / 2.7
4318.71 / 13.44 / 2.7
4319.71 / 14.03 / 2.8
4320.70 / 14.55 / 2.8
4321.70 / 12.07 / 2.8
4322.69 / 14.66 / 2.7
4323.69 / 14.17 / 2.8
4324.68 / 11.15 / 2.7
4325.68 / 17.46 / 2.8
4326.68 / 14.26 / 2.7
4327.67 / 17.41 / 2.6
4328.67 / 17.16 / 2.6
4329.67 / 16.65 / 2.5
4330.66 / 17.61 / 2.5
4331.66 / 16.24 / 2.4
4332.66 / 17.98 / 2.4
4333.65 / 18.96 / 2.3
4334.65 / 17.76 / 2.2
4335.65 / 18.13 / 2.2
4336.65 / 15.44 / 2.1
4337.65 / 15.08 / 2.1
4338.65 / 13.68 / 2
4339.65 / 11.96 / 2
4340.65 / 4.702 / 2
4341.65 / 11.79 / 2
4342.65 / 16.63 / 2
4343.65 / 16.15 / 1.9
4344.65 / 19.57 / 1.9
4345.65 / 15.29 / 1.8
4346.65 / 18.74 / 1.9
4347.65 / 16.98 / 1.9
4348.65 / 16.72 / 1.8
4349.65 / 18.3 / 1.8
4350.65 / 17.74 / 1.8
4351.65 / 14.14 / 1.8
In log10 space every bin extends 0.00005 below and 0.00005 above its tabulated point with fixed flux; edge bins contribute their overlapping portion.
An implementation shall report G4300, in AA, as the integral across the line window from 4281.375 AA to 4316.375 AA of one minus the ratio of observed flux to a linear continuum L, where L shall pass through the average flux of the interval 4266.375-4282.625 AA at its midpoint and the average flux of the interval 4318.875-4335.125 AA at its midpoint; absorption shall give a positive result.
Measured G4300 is 2.6 AA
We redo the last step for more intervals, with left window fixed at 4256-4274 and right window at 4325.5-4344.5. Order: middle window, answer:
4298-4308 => 1.3 AA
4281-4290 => -0.3 AA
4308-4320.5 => 0.7 AA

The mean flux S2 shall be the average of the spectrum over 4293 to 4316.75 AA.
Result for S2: 14.1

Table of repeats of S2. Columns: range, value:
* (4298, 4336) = 15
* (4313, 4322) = 14.7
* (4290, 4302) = 14.2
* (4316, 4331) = 15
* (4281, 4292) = 15.9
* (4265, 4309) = 15.2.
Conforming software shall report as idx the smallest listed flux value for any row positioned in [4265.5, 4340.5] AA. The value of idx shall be 8.403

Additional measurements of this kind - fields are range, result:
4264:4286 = 14.2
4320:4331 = 11.15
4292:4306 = 11.89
